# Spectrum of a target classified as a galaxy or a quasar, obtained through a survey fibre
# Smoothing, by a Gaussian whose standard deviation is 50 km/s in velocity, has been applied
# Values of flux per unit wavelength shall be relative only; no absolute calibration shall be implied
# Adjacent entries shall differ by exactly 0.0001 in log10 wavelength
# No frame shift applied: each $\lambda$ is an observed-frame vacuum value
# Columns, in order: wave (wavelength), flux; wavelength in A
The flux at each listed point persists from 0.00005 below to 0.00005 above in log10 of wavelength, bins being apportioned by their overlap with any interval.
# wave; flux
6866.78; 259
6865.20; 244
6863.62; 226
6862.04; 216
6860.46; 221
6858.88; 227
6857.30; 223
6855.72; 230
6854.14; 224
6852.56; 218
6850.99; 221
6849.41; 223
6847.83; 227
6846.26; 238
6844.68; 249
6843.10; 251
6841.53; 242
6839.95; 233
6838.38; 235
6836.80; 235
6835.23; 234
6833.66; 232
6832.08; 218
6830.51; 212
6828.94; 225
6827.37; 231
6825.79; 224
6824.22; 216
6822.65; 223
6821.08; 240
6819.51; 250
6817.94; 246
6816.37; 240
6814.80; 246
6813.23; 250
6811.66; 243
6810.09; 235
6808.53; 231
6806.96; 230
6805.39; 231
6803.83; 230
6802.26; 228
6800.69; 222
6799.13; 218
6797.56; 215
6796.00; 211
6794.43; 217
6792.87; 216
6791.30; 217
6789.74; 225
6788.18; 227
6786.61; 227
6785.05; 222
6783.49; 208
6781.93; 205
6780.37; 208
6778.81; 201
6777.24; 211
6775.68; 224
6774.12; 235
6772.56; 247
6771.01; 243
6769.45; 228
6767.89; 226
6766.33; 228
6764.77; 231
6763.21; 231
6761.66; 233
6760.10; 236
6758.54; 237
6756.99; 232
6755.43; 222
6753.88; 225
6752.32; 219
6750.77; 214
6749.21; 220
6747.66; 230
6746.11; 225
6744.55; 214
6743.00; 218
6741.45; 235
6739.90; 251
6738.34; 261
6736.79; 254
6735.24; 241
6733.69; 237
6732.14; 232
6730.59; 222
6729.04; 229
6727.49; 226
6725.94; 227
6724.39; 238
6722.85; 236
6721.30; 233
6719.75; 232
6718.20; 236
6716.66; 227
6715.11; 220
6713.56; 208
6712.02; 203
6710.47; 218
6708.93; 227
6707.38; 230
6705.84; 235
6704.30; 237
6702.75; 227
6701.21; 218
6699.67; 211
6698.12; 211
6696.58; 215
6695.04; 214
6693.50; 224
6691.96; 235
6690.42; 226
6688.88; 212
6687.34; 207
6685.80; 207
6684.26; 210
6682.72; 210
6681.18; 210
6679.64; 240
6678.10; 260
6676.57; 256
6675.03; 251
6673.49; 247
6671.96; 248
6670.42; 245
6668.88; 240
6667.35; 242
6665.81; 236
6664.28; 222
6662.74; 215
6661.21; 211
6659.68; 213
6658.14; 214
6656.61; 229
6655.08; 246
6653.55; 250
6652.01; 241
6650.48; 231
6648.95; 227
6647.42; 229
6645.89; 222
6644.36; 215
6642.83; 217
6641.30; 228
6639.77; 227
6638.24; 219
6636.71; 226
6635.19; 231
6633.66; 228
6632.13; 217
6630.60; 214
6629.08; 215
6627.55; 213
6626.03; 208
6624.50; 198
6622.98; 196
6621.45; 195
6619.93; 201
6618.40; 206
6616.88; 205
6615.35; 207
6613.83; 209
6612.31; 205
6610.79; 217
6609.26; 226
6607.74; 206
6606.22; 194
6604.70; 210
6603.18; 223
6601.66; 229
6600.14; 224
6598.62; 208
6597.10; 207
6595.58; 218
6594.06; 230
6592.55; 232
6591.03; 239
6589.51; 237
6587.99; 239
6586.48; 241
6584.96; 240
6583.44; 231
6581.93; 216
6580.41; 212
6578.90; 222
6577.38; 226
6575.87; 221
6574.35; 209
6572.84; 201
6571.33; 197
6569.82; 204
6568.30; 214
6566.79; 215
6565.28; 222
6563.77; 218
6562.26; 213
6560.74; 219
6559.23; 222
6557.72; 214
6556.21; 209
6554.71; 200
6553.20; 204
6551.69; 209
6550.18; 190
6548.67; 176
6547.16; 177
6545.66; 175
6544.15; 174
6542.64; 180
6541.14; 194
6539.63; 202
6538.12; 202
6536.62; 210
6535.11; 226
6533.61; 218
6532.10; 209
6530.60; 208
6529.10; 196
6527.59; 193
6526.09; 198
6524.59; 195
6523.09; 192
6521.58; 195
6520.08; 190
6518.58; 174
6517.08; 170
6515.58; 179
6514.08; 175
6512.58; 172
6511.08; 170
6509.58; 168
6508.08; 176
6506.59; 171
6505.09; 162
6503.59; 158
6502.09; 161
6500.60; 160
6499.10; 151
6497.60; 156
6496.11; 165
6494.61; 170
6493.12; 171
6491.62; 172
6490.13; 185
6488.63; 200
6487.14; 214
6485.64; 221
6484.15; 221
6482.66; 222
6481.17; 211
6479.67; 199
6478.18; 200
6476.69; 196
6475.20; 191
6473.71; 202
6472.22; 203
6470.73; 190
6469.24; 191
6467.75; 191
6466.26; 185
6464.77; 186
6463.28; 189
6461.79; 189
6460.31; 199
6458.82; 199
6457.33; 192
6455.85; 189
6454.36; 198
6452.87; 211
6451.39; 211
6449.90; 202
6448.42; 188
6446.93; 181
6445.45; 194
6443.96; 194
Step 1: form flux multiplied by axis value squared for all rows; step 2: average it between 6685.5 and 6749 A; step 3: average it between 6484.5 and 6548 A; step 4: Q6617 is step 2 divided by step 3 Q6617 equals 1.31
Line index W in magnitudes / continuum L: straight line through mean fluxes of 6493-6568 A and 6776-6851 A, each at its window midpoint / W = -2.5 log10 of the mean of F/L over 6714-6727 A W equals -0.07 mag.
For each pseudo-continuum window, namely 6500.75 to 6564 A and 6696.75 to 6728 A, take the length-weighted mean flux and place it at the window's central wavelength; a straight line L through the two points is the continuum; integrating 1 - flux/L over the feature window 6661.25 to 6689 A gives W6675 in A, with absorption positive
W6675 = -1.7 A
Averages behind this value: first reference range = 191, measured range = 231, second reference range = 225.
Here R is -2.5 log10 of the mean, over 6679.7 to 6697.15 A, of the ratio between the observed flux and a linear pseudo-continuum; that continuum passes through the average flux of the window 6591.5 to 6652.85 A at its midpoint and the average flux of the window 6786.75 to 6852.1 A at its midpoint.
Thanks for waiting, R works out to 0.02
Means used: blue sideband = 216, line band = 216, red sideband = 230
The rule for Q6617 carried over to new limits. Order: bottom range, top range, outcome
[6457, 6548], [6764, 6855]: 1.33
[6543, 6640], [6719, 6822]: 1.14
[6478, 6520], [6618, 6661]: 1.27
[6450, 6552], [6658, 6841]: 1.30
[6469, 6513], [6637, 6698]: 1.30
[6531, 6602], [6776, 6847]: 1.15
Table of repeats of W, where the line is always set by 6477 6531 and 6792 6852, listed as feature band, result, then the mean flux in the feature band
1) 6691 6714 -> -0.04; 221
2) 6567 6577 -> -0.08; 209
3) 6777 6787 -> 0.07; 211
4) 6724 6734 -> -0.06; 229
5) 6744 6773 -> -0.03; 228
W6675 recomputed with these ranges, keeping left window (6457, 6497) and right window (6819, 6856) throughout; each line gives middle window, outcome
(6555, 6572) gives -0.8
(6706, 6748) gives -2.1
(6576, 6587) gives -1.1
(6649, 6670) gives -1.7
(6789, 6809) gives 0.4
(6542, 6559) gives 0.8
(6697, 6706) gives -0.2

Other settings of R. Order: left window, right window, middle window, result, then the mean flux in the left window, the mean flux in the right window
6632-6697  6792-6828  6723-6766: -0.01 mag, 228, 230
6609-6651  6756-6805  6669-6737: -0.04 mag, 215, 224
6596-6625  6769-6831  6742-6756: 0.00 mag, 209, 227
